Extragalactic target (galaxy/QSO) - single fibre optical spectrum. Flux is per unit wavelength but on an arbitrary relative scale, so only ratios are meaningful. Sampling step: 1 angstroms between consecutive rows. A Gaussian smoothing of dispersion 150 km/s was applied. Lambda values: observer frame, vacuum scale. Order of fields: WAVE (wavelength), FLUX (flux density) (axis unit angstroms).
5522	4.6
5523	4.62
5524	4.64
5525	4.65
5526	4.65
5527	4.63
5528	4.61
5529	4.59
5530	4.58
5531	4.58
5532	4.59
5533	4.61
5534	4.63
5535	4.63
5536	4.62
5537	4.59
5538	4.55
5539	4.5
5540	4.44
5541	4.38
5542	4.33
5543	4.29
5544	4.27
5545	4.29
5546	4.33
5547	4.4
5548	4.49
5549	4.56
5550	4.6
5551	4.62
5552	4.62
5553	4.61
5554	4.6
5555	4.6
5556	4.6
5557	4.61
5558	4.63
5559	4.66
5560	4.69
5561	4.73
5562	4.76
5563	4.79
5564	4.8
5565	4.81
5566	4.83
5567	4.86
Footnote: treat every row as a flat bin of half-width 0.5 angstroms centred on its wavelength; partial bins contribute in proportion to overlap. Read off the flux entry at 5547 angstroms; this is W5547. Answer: 4.4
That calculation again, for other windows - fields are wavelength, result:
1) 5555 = 4.6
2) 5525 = 4.65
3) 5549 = 4.56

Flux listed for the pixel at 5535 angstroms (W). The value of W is 4.63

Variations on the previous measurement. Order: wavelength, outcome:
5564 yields 4.8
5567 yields 4.86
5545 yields 4.29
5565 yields 4.81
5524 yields 4.64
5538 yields 4.55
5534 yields 4.63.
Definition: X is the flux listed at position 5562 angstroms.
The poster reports 4.76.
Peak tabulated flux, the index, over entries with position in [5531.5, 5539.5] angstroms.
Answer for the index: 4.63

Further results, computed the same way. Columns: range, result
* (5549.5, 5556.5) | 4.62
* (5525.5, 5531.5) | 4.65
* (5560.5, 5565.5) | 4.81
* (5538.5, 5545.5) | 4.5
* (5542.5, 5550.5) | 4.6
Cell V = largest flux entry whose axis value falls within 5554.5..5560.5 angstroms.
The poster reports 4.69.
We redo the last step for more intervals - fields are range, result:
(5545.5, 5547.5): 4.4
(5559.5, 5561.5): 4.73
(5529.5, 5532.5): 4.59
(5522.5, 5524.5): 4.64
